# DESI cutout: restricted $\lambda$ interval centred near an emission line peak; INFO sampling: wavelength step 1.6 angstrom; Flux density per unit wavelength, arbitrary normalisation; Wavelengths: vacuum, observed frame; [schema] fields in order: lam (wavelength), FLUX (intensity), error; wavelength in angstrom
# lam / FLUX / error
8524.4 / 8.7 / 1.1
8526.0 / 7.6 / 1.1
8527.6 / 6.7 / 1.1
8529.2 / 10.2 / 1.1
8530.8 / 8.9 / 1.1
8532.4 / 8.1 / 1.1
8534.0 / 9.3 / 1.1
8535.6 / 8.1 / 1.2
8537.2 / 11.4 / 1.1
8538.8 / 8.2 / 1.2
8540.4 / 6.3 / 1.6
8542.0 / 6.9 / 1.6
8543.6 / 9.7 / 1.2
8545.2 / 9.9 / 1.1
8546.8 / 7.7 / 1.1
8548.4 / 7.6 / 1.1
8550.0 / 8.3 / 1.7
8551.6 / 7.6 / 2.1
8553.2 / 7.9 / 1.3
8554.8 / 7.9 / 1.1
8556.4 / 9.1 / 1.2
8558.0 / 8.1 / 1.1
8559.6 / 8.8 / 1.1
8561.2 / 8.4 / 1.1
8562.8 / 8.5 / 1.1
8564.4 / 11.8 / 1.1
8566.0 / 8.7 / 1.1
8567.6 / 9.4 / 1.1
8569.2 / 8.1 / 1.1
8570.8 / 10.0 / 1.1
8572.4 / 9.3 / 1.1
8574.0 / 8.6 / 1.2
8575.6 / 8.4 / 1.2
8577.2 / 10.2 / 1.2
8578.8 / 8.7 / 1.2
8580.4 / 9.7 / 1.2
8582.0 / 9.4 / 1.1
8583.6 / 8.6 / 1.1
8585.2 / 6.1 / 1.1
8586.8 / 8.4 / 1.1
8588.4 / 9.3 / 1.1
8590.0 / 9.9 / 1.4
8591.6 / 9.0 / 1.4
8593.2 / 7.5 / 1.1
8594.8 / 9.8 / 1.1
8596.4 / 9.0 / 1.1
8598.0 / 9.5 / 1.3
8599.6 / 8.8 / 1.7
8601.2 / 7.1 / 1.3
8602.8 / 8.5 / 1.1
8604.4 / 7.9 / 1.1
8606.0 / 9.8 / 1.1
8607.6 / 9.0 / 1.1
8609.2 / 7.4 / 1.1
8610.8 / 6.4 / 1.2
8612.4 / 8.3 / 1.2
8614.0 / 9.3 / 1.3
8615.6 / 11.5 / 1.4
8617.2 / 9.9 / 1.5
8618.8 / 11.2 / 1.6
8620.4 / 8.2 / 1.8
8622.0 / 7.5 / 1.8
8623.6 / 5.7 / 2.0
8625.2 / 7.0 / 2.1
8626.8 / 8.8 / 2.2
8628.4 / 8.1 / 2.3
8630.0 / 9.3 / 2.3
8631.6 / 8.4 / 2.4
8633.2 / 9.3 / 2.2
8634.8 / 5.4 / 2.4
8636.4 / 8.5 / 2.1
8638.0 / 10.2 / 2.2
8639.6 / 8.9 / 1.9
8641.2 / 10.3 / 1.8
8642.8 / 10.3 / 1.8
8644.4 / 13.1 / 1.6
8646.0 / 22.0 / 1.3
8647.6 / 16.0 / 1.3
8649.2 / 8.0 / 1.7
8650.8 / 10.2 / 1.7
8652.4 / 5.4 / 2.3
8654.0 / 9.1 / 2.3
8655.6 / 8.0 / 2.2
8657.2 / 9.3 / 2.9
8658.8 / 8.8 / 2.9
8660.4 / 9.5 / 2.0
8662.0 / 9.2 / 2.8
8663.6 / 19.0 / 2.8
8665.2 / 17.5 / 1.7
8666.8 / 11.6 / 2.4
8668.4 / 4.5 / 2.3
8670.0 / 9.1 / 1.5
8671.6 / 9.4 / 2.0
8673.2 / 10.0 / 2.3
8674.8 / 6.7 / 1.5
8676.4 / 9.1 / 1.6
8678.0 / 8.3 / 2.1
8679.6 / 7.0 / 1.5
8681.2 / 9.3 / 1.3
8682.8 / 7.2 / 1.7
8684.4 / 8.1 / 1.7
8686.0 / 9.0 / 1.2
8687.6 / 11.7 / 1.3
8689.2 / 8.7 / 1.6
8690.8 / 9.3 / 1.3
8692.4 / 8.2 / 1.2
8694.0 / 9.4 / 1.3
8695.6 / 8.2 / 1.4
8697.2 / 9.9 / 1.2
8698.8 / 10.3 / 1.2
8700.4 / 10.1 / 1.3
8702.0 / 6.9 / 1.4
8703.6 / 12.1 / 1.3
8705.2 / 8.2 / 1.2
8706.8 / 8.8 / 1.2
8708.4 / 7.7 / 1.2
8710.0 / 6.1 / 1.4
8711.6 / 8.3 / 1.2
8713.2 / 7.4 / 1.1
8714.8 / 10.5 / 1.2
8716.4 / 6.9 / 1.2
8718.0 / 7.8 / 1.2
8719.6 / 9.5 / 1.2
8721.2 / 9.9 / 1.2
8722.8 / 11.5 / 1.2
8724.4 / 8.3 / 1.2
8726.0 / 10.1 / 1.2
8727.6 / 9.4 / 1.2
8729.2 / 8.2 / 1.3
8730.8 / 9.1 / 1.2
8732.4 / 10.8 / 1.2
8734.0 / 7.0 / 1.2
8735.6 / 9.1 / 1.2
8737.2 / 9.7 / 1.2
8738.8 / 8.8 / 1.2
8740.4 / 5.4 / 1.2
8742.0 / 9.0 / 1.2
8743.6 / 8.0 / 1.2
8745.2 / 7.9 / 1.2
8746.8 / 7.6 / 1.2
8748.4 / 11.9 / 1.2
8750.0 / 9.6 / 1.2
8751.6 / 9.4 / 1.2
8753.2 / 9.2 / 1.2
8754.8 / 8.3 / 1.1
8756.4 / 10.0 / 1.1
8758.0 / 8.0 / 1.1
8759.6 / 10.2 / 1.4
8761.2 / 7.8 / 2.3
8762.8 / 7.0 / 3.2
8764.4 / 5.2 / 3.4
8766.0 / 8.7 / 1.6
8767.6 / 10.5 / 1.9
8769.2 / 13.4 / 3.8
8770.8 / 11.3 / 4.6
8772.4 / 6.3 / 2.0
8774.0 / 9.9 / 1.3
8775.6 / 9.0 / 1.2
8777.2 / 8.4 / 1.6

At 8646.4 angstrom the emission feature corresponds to [S II] 6716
